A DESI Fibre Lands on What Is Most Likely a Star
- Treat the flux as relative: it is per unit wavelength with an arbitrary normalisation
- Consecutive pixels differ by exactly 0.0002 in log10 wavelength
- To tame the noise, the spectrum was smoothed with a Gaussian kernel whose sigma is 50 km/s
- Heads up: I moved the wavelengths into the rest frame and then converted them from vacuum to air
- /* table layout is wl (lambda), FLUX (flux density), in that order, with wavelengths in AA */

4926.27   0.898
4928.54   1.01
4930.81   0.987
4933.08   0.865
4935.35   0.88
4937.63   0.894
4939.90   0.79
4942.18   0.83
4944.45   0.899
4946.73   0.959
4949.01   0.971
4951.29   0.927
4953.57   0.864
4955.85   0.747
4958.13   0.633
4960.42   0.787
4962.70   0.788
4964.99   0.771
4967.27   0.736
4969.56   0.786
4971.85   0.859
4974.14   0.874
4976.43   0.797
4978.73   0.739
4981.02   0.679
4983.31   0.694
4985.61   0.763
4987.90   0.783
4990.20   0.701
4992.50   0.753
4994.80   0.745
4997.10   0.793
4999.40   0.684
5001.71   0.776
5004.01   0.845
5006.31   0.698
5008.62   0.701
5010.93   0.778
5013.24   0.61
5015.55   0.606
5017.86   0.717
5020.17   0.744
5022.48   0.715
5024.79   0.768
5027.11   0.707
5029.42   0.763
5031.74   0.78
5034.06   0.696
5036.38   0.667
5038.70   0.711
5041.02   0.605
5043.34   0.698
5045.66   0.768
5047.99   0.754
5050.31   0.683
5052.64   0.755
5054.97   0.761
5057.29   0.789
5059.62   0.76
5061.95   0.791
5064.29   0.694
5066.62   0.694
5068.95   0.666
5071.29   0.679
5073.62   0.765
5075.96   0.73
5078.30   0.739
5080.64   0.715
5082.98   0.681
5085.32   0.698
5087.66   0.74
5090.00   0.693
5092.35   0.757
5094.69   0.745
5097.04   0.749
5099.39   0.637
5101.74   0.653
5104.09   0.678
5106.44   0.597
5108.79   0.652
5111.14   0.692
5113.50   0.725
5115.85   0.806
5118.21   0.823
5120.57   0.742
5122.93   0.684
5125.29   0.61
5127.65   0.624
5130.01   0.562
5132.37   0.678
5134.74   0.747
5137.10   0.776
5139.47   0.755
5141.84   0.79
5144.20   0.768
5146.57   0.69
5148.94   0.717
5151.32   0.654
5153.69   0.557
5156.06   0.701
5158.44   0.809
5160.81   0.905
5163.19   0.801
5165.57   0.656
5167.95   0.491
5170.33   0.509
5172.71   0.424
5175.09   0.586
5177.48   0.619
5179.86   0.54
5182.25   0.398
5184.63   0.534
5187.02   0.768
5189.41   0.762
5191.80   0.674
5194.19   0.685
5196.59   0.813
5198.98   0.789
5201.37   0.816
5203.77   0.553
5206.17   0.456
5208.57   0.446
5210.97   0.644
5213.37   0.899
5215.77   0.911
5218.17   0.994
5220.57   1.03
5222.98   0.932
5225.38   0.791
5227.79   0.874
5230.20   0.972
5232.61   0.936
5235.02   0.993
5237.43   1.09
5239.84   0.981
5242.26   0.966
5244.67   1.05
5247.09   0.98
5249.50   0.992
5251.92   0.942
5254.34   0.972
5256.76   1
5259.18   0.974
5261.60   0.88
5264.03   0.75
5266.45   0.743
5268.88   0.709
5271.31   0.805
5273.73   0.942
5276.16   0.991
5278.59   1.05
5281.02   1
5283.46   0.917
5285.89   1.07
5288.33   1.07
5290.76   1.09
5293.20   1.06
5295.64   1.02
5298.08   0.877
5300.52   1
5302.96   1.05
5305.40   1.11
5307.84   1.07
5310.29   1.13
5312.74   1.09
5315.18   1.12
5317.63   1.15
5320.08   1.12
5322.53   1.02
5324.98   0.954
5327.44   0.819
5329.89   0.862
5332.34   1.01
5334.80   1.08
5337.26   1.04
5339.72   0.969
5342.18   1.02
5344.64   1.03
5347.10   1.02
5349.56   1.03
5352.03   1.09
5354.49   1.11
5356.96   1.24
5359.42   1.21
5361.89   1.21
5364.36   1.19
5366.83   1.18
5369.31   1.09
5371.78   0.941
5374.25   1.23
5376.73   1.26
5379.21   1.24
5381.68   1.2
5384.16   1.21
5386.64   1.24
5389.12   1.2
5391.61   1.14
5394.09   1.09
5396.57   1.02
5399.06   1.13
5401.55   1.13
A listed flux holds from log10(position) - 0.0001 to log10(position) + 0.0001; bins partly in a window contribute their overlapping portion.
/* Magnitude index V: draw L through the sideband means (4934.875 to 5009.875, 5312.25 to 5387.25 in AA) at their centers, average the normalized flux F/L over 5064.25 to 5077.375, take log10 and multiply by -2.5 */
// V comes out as 0.23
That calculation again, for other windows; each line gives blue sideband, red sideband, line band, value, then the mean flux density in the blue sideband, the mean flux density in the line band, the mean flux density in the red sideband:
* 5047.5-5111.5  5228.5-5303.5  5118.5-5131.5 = 0.175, 0.712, 0.657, 0.962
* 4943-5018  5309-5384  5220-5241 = 0.041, 0.772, 0.953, 1.09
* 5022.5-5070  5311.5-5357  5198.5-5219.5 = 0.240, 0.725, 0.723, 1.04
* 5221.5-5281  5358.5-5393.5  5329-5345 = 0.103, 0.932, 1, 1.18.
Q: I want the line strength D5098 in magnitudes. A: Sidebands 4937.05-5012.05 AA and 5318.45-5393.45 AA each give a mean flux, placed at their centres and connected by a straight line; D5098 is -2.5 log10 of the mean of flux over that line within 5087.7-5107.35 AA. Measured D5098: 0.27 mag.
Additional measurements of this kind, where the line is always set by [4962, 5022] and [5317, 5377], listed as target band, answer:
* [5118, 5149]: 0.23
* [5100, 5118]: 0.23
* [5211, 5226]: 0.05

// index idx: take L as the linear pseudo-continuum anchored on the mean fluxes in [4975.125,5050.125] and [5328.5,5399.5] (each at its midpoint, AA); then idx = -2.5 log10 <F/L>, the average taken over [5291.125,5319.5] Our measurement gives -0.02 mag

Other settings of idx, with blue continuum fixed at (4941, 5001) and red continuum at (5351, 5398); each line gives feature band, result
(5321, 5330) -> 0.203 mag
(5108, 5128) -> 0.287 mag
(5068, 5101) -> 0.247 mag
